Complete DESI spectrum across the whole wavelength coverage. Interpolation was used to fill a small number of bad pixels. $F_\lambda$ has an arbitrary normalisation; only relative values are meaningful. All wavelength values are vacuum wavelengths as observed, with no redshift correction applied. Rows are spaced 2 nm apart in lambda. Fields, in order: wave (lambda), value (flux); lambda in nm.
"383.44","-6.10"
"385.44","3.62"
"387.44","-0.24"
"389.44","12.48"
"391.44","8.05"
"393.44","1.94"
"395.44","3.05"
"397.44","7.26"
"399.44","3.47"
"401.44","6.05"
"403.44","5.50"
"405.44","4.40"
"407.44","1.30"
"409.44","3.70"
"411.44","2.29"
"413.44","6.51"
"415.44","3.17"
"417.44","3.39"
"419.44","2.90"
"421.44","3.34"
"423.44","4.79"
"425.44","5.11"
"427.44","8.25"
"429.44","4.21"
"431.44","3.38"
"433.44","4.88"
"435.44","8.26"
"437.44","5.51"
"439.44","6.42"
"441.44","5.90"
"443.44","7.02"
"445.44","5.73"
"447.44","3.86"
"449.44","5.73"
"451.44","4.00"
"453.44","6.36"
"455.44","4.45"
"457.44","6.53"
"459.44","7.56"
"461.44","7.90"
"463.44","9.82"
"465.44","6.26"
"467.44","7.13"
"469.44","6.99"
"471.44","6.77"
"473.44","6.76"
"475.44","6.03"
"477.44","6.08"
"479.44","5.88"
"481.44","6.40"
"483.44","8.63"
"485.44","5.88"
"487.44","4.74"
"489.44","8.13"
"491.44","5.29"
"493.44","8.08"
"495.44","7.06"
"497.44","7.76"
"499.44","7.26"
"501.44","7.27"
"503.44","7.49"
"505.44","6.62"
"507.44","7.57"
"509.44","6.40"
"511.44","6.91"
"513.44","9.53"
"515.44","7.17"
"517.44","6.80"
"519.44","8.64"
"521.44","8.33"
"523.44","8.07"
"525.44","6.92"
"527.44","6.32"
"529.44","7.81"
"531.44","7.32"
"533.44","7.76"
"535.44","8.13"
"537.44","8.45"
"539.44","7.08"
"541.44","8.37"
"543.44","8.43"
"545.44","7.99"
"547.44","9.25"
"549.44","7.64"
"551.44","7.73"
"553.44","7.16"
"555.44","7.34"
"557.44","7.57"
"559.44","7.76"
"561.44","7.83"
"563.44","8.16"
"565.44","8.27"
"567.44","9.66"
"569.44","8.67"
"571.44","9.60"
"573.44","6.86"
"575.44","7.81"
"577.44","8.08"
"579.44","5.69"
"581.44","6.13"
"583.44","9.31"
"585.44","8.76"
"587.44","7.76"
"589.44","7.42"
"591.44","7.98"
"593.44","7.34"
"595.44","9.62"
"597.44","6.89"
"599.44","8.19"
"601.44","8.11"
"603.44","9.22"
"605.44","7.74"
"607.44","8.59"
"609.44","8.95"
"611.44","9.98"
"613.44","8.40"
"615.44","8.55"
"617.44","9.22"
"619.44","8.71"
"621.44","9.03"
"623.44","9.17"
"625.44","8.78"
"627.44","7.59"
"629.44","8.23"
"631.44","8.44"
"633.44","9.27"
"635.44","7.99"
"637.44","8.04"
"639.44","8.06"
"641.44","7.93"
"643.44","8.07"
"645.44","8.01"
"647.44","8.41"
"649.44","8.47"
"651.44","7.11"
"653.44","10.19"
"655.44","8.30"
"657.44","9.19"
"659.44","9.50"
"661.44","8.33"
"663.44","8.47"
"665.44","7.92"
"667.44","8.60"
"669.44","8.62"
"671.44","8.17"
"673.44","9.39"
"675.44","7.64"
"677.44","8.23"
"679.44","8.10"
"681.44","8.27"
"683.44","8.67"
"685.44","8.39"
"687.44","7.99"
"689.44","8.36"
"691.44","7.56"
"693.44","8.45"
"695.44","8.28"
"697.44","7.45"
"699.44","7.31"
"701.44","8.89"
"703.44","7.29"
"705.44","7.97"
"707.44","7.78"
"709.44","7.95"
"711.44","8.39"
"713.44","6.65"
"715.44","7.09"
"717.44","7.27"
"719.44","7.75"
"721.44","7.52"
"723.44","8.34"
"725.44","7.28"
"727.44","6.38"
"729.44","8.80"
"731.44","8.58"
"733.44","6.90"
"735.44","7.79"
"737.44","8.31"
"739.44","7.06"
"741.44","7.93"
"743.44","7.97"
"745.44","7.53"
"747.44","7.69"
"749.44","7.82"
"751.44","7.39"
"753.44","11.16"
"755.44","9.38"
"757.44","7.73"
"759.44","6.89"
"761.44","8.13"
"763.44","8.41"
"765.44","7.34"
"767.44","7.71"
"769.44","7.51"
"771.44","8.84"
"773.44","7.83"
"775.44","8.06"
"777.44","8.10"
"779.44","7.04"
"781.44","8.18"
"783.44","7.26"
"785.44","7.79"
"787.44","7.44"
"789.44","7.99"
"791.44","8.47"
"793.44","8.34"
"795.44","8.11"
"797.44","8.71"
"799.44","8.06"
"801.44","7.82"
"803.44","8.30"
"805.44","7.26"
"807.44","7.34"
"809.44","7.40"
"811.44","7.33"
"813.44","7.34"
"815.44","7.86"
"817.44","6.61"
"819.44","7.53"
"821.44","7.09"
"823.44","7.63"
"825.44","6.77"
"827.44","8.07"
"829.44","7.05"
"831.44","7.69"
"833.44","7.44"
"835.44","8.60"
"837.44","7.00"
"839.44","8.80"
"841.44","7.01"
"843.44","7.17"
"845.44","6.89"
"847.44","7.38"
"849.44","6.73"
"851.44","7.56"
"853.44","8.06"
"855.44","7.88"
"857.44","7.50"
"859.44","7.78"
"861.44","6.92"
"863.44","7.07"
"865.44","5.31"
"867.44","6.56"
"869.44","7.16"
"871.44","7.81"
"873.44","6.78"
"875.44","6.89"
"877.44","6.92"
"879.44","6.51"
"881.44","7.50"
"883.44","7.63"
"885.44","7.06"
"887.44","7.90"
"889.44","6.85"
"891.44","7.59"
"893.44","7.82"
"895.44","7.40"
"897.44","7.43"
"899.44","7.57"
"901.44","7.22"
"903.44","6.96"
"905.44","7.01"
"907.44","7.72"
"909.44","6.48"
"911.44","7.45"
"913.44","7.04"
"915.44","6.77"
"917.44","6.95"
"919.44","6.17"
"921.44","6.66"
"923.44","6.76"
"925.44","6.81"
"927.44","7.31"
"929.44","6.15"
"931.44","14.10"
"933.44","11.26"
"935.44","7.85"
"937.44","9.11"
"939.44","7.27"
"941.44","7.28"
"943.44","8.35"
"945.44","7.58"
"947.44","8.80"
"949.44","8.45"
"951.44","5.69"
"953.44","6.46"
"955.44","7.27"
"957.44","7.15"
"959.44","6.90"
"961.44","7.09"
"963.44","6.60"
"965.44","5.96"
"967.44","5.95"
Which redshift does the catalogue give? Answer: 0.148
